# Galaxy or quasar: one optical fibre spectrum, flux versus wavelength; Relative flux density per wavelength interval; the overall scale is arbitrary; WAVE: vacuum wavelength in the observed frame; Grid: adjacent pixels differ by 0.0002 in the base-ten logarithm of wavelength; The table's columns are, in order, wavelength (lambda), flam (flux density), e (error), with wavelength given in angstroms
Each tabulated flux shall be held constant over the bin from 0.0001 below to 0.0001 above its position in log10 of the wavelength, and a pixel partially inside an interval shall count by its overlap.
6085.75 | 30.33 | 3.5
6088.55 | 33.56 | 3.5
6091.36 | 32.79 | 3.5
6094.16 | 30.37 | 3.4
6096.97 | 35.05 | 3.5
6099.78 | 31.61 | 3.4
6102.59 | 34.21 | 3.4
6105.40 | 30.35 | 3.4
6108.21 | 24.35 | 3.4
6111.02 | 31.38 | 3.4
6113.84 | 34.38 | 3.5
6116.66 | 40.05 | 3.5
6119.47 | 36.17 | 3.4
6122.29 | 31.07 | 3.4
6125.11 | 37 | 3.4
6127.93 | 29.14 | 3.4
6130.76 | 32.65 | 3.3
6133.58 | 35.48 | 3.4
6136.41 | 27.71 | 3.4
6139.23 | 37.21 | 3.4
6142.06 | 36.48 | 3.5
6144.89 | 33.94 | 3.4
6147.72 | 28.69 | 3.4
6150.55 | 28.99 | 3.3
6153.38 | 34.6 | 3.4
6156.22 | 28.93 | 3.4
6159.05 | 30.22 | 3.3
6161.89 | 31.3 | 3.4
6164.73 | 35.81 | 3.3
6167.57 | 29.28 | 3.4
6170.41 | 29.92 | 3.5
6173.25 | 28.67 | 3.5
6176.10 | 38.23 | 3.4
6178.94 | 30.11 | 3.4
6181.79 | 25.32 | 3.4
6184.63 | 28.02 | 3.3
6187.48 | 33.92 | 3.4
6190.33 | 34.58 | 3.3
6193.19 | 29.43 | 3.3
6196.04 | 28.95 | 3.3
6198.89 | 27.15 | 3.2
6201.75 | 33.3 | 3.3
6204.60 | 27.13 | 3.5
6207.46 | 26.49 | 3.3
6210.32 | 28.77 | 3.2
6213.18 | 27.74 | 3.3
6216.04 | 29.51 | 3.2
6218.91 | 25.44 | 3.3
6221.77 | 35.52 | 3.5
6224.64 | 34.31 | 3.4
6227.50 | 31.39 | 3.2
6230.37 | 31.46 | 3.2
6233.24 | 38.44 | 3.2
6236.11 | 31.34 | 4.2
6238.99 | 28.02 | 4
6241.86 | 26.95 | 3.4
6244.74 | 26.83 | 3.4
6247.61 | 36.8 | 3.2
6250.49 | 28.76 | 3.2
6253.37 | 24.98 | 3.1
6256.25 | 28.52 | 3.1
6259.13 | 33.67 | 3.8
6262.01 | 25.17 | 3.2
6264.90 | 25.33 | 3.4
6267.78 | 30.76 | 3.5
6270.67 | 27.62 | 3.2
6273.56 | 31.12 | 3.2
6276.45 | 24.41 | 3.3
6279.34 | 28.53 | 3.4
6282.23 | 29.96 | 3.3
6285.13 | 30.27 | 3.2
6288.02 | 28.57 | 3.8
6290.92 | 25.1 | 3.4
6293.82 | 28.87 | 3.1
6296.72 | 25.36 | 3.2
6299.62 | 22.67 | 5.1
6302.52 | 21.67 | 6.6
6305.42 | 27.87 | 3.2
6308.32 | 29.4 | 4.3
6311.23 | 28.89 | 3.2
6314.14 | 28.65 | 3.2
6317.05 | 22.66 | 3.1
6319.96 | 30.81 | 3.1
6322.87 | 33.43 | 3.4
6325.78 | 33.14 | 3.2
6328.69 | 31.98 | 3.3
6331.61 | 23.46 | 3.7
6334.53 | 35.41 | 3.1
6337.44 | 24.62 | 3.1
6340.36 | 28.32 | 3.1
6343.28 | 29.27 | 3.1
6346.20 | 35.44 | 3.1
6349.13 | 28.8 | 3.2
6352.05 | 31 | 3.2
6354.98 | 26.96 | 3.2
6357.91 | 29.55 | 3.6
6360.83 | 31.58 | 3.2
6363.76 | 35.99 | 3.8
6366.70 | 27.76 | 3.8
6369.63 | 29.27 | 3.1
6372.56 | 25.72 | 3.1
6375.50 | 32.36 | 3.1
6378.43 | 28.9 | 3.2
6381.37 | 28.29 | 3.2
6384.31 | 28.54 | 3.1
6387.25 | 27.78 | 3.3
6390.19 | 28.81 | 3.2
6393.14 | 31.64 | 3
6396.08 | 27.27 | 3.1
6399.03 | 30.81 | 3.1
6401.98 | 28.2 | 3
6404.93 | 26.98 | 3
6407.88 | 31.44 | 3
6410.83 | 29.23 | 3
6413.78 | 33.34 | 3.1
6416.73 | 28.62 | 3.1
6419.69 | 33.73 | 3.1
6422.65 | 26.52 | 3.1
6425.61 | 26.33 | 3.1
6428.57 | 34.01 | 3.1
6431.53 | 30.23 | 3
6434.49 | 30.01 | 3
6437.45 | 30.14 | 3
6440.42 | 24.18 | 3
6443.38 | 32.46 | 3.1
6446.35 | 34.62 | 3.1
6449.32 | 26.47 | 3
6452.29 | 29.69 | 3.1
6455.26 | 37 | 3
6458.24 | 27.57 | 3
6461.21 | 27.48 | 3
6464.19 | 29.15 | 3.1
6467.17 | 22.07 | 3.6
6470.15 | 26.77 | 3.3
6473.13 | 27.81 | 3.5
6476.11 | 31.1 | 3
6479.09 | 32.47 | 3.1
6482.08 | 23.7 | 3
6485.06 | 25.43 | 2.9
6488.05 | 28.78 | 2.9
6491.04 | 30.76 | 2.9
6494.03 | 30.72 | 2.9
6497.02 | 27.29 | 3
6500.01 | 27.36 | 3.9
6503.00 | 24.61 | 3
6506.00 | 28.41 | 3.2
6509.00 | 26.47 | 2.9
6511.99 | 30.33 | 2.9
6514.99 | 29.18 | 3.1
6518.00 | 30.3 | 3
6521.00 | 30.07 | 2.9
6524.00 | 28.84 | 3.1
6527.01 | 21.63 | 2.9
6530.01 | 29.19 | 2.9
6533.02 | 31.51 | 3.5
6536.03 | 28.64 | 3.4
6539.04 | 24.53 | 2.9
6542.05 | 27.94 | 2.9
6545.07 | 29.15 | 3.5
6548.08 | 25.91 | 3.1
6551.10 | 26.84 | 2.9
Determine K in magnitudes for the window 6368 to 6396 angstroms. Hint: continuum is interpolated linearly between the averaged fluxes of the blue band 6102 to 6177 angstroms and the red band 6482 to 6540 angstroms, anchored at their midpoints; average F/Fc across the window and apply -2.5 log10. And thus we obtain 0.02 mag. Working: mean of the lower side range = 32.4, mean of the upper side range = 28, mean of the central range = 28.9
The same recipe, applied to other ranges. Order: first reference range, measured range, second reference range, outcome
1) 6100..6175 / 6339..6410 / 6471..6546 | 0.003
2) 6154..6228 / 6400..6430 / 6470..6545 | -0.037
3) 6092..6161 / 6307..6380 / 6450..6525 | 0.013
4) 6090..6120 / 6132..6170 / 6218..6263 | -0.005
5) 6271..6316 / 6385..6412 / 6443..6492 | -0.030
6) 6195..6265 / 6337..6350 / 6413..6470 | -0.001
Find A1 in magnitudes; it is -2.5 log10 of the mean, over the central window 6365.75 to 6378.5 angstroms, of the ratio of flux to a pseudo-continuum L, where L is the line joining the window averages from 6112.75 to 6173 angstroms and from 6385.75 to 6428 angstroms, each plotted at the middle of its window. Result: 0.04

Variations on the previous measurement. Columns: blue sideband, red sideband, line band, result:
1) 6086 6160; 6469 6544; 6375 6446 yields -0.01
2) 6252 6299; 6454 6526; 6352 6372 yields -0.07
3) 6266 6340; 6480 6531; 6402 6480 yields -0.06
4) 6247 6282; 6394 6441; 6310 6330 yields -0.04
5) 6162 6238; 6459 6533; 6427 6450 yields -0.07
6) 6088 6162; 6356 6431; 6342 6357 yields 0.00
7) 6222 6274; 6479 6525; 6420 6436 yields -0.03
